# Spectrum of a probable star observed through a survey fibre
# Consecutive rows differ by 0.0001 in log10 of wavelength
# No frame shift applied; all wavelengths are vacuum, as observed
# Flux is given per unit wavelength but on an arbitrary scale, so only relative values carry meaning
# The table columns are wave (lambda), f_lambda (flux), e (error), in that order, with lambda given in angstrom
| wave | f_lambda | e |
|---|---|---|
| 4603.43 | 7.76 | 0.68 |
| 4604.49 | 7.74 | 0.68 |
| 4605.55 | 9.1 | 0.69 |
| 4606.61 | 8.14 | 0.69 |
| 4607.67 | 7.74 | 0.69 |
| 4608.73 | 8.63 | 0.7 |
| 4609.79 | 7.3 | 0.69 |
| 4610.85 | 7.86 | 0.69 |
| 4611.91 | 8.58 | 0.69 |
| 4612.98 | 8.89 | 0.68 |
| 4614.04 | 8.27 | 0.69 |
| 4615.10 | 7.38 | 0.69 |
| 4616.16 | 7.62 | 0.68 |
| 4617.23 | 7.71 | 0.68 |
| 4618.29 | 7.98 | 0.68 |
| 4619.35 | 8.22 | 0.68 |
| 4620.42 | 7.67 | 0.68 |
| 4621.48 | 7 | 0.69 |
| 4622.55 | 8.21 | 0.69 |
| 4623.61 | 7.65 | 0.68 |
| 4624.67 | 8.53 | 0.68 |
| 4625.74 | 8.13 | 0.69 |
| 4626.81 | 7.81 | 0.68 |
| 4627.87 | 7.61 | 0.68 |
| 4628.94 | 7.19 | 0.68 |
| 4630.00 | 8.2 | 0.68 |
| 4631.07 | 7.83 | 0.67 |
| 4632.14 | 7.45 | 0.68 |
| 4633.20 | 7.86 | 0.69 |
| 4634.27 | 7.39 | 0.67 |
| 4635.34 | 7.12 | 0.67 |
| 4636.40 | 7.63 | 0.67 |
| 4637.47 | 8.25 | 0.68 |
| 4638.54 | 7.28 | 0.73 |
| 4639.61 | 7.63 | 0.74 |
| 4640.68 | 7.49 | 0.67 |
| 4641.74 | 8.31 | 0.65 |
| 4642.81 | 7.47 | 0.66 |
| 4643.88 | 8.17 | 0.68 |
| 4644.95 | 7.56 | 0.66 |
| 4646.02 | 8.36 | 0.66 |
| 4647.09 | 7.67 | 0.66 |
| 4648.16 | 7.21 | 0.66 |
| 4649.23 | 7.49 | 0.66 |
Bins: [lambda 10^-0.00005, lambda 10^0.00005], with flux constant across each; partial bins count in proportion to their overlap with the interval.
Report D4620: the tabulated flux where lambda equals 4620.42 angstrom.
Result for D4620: 7.67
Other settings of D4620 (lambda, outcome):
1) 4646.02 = 8.36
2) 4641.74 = 8.31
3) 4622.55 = 8.21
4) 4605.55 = 9.1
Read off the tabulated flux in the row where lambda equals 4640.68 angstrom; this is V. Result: 7.49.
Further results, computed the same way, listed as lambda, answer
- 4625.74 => 8.13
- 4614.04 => 8.27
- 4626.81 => 7.81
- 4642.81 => 7.47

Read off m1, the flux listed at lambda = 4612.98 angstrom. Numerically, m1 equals 8.89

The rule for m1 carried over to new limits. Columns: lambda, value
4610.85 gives 7.86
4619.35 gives 8.22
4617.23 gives 7.71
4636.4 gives 7.63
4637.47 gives 8.25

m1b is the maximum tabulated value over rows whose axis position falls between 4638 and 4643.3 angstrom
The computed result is 8.31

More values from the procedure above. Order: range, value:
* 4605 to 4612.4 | 9.1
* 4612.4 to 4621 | 8.89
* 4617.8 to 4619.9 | 8.22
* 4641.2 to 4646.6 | 8.36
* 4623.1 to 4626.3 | 8.53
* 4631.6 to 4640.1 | 8.25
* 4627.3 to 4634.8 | 8.2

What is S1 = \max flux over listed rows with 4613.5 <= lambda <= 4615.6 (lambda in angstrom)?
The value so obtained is 8.27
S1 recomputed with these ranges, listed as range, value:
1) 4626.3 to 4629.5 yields 7.81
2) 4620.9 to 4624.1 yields 8.21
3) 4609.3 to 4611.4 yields 7.86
